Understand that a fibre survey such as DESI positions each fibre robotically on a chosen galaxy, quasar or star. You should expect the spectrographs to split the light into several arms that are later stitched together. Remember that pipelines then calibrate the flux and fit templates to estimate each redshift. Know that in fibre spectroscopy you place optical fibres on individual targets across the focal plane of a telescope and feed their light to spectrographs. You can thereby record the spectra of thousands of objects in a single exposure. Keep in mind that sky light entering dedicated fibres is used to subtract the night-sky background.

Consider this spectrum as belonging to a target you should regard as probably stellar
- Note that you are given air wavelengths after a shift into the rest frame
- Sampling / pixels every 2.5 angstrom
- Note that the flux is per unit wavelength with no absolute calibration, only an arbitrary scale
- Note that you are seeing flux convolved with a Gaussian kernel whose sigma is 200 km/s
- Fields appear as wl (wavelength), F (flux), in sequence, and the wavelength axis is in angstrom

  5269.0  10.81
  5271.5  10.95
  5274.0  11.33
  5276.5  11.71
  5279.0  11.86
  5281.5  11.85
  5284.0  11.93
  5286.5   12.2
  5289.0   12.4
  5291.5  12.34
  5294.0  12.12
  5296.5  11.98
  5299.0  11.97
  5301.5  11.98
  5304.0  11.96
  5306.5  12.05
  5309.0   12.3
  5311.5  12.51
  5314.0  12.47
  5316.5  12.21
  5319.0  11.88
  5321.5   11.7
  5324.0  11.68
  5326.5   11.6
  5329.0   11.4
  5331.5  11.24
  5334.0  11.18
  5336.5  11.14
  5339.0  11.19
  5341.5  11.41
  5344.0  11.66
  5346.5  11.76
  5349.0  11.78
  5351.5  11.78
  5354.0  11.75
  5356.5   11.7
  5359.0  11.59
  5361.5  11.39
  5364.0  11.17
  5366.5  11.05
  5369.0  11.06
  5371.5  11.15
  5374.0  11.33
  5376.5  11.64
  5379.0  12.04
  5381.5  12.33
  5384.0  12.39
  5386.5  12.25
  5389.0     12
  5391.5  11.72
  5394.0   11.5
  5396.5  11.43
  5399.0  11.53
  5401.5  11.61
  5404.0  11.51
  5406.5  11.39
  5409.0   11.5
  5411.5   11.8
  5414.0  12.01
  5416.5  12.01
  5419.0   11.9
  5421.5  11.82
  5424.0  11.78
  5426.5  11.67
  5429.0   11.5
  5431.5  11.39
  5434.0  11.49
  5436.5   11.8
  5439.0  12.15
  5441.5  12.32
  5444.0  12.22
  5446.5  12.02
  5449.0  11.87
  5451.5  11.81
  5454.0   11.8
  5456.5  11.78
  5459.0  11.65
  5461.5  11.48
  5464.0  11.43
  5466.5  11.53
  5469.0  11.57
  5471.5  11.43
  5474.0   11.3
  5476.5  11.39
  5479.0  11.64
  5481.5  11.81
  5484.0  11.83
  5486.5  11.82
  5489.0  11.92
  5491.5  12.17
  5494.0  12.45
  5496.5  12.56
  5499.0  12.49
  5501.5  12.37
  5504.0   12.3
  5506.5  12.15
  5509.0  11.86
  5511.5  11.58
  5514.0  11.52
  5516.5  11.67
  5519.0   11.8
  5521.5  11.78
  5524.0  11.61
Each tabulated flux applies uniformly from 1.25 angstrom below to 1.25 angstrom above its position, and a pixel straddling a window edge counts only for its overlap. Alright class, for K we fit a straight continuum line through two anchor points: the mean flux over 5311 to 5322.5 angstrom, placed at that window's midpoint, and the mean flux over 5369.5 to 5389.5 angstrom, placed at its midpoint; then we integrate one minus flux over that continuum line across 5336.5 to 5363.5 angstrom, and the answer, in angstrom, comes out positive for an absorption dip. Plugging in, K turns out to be 1.0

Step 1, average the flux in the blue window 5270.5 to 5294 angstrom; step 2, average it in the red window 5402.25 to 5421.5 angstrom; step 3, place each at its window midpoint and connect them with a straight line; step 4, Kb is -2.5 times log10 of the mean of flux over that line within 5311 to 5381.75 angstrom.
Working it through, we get 0.02 mag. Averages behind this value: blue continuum 11.9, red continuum 11.7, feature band 11.6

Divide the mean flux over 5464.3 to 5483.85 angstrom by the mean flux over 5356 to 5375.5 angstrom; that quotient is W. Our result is 1.0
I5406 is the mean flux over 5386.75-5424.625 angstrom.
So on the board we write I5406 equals 11.7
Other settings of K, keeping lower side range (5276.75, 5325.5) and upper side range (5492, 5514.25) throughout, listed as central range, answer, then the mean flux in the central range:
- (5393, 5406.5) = 0.68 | 11.5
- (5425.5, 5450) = 0.59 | 11.8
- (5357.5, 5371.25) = 0.96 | 11.3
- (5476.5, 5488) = 0.40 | 11.7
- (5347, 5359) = 0.35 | 11.7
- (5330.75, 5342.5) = 0.83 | 11.2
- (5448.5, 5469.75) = 0.87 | 11.7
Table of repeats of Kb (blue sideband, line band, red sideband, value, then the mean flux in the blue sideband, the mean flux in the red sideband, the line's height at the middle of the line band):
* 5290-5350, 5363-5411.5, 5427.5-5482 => 0.01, 11.8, 11.7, 11.8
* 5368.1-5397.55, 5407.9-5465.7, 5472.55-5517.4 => 0.00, 11.7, 11.9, 11.8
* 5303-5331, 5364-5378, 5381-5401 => 0.06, 12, 11.9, 11.9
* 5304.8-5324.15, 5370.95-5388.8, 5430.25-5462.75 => 0.01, 12.1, 11.8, 12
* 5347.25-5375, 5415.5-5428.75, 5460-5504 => -0.02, 11.4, 11.8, 11.6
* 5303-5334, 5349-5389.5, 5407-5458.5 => 0.02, 11.9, 11.8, 11.9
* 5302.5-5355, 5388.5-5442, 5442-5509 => 0.01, 11.7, 11.9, 11.8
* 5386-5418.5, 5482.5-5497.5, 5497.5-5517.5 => -0.01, 11.7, 12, 12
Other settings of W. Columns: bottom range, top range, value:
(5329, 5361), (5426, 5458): 1.03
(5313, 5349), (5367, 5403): 1.01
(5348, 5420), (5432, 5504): 1.02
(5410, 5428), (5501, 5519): 1.00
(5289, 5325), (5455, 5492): 0.96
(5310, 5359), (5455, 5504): 1.01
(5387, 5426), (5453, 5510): 1.01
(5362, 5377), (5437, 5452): 1.08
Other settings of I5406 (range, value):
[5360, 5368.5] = 11.2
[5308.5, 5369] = 11.6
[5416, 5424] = 11.9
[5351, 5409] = 11.6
